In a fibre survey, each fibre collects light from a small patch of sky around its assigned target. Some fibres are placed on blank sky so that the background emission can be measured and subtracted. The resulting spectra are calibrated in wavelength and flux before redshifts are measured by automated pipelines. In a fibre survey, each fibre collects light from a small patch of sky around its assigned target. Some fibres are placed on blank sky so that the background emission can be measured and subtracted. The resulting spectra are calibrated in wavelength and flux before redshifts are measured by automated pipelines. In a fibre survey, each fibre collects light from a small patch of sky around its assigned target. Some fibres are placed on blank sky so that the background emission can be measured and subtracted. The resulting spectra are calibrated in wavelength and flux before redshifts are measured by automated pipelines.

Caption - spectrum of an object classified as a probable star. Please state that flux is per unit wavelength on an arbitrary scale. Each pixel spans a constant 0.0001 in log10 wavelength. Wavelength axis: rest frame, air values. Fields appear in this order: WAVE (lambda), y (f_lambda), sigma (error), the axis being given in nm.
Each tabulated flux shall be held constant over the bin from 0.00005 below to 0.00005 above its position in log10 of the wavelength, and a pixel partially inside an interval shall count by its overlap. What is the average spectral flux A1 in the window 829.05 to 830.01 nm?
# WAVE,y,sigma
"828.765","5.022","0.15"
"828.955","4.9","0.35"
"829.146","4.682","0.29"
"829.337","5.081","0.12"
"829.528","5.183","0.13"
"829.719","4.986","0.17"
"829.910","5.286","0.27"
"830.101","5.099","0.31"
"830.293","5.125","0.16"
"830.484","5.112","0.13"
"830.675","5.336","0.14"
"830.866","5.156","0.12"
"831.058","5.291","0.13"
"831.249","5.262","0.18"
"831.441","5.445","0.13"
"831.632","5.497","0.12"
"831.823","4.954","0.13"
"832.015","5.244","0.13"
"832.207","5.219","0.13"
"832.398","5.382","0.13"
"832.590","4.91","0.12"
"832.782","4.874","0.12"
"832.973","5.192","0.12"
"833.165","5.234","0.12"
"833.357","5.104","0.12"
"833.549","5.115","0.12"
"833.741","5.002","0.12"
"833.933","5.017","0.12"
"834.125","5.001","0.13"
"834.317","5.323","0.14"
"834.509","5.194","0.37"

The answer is 5.04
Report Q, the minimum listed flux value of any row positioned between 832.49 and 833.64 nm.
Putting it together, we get 4.874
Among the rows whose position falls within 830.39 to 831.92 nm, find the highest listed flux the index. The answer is 5.497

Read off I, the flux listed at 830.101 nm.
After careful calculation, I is 5.099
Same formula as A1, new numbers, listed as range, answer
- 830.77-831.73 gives 5.33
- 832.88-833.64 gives 5.16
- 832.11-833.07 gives 5.12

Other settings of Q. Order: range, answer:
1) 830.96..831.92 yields 4.954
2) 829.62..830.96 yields 4.986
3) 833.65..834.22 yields 5.001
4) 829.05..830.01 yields 4.682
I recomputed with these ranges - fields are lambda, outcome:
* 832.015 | 5.244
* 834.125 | 5.001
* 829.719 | 4.986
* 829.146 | 4.682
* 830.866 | 5.156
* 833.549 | 5.115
